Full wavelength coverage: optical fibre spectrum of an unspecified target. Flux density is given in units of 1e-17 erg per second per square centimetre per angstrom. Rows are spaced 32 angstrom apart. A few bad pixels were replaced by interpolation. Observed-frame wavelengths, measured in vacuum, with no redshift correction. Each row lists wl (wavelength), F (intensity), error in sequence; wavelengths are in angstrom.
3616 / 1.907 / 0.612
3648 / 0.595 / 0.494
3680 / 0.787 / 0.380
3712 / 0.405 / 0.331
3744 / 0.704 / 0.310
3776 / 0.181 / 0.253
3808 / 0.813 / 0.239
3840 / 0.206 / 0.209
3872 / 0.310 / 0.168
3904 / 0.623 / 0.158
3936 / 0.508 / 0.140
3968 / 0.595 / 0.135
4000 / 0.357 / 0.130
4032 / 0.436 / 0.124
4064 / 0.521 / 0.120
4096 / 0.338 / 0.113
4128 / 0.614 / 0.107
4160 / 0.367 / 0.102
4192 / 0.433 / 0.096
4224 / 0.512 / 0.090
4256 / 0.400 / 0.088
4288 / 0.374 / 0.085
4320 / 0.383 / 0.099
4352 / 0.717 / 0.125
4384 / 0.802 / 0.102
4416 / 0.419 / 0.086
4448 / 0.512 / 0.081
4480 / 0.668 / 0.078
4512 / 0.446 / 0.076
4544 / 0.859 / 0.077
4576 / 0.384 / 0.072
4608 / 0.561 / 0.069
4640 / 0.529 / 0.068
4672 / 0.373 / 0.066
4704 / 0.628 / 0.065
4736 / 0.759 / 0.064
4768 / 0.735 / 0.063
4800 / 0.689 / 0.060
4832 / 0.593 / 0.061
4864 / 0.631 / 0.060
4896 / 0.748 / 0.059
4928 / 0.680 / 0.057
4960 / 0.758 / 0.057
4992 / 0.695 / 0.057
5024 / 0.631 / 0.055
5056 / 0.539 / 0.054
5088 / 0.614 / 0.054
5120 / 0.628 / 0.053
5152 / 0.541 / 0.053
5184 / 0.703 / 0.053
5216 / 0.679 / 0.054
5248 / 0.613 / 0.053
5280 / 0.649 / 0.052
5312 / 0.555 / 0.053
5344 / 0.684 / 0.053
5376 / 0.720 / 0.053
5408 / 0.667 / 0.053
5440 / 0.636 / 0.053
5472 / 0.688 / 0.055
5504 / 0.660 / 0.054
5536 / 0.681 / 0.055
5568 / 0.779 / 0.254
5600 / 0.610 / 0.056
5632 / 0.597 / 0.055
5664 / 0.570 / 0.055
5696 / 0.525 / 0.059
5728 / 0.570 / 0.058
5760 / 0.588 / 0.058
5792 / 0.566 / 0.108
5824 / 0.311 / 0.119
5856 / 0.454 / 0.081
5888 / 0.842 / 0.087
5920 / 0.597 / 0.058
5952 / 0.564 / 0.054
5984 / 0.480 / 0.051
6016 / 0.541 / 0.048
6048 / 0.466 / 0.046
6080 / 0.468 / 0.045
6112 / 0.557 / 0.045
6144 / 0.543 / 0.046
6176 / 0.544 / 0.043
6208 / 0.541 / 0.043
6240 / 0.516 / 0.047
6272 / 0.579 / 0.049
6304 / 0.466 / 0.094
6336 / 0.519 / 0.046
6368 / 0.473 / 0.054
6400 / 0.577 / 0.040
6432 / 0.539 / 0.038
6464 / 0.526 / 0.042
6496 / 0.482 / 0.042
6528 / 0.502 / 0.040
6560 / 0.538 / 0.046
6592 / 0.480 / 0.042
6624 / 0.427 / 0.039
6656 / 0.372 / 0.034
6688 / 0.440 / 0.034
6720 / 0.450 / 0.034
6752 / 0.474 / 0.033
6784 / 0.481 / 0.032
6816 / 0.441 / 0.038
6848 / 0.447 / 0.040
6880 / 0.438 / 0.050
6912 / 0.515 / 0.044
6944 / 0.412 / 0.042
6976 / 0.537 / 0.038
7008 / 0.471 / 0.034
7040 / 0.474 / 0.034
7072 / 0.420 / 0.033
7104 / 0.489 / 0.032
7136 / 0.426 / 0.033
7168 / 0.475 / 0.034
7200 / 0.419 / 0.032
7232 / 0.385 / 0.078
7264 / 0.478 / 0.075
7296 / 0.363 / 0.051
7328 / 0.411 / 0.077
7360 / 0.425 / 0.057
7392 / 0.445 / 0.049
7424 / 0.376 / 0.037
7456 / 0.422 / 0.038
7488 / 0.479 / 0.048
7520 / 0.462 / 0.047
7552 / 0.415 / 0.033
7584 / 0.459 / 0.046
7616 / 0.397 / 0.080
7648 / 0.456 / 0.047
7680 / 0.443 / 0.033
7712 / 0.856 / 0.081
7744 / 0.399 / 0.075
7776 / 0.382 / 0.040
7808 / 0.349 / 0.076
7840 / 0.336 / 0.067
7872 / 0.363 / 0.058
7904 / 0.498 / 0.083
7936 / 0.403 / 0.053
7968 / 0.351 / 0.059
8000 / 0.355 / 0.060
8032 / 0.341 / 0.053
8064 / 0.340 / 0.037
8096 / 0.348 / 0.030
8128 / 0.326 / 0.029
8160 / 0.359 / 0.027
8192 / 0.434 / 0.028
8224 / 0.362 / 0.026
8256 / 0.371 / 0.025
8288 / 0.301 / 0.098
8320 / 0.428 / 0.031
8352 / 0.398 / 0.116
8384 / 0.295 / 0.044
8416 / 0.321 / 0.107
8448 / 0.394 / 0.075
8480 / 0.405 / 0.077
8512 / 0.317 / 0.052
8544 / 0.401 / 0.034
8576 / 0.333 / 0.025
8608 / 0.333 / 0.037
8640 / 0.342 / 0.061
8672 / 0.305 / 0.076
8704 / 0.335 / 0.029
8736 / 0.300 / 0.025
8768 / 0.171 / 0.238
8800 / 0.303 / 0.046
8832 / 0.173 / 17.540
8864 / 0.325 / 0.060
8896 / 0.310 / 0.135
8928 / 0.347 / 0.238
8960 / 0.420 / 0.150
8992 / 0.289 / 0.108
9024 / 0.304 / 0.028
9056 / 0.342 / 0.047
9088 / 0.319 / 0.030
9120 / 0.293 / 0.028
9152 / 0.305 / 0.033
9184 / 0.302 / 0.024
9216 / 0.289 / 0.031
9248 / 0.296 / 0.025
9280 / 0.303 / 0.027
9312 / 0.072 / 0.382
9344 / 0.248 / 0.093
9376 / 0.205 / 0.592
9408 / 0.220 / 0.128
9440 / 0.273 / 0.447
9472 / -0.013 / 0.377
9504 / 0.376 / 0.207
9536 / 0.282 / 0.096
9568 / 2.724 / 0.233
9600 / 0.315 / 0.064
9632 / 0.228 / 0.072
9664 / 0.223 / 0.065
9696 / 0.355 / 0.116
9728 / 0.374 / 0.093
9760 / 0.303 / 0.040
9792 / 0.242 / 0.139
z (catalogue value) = 0.176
